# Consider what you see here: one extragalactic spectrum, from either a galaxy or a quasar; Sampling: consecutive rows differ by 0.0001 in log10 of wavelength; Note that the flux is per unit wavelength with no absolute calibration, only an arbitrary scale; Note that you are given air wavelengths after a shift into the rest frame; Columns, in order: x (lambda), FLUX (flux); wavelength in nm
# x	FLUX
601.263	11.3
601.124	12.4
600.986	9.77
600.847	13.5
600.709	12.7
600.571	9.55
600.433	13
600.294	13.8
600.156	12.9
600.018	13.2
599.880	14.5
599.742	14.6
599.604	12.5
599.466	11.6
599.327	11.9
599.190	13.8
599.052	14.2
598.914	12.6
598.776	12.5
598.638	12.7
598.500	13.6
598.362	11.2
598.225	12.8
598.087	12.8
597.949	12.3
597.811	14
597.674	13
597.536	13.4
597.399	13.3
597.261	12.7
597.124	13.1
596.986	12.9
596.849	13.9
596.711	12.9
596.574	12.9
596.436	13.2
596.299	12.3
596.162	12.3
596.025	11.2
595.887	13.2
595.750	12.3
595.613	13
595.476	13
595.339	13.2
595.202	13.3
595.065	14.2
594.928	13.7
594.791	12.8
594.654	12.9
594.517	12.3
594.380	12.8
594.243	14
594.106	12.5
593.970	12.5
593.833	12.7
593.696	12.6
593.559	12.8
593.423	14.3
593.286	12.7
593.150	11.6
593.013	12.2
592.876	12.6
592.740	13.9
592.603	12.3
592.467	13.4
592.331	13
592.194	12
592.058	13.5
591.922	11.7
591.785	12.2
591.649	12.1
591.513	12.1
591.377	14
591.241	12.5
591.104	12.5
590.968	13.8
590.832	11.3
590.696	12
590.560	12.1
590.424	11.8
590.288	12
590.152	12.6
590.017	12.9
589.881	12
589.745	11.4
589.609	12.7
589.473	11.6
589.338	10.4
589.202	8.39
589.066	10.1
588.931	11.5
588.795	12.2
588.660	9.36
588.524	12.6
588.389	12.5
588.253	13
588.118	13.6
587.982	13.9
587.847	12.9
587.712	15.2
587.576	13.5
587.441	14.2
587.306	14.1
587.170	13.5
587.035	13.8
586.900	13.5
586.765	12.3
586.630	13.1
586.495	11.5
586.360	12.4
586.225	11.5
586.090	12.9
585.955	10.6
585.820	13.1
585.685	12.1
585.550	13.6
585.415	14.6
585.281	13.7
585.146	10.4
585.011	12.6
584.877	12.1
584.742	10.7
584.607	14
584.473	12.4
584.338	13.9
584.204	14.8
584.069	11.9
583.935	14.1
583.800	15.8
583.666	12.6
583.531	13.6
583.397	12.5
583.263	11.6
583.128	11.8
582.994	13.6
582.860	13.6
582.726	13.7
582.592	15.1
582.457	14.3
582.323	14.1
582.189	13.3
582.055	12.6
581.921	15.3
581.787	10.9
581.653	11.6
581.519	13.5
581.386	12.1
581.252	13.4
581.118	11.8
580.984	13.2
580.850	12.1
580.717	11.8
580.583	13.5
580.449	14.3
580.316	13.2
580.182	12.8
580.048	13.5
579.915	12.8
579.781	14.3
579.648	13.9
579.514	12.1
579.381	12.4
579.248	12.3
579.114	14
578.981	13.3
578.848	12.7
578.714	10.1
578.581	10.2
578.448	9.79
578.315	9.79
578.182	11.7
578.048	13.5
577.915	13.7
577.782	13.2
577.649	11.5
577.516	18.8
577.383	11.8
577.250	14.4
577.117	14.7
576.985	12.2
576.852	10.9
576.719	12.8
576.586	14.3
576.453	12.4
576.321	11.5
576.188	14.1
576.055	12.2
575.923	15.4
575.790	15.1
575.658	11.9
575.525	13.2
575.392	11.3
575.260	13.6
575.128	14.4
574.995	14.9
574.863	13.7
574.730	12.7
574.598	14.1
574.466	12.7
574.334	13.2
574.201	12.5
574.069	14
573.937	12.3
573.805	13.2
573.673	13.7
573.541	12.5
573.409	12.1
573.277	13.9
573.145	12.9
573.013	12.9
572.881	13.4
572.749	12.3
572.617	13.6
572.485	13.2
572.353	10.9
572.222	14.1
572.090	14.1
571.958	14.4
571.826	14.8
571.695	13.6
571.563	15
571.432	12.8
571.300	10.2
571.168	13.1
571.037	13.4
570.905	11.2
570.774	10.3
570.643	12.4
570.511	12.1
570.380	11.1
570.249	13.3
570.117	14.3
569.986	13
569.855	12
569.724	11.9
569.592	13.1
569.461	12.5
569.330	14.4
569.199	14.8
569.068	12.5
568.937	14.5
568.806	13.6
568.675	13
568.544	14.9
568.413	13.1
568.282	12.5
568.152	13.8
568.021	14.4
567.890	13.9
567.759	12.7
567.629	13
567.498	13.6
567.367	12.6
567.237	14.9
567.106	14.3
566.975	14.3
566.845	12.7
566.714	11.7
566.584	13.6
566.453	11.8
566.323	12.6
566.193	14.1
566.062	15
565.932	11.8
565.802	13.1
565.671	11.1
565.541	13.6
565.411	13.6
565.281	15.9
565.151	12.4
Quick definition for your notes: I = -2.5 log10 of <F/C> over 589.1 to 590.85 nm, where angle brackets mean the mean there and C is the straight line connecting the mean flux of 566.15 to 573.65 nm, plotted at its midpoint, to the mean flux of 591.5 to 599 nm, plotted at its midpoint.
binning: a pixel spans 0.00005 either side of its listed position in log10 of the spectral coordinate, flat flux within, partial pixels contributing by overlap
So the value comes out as 0.11 mag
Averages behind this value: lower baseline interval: 13.1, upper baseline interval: 12.8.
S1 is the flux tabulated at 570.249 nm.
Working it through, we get 13.3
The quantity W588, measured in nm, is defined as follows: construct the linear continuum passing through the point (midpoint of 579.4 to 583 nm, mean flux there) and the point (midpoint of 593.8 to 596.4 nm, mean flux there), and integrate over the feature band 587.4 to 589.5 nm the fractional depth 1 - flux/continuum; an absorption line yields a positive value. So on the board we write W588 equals 0.14 nm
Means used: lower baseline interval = 13.2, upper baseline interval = 12.9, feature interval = 12.2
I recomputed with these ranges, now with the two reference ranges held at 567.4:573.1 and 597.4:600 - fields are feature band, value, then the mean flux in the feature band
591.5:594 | 0.032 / 12.7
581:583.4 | 0.000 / 13.1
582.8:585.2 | 0.013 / 12.9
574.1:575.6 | -0.018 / 13.3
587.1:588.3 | -0.059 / 13.8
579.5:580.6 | -0.029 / 13.4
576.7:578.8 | 0.055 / 12.4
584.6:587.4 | 0.034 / 12.7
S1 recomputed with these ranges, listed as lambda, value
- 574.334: 13.2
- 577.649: 11.5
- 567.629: 13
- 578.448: 9.79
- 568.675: 13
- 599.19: 13.8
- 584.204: 14.8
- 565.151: 12.4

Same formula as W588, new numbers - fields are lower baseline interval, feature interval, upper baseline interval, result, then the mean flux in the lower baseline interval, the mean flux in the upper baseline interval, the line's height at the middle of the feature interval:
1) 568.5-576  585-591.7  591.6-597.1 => 0.25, 13.2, 12.8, 12.9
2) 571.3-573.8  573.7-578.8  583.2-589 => 0.08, 13.3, 12.9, 13.2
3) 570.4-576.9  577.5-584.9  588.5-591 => -0.34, 13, 11.6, 12.4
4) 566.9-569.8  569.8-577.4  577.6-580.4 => -0.03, 13.5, 12.4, 13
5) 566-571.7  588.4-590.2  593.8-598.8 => 0.22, 13.1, 12.9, 13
